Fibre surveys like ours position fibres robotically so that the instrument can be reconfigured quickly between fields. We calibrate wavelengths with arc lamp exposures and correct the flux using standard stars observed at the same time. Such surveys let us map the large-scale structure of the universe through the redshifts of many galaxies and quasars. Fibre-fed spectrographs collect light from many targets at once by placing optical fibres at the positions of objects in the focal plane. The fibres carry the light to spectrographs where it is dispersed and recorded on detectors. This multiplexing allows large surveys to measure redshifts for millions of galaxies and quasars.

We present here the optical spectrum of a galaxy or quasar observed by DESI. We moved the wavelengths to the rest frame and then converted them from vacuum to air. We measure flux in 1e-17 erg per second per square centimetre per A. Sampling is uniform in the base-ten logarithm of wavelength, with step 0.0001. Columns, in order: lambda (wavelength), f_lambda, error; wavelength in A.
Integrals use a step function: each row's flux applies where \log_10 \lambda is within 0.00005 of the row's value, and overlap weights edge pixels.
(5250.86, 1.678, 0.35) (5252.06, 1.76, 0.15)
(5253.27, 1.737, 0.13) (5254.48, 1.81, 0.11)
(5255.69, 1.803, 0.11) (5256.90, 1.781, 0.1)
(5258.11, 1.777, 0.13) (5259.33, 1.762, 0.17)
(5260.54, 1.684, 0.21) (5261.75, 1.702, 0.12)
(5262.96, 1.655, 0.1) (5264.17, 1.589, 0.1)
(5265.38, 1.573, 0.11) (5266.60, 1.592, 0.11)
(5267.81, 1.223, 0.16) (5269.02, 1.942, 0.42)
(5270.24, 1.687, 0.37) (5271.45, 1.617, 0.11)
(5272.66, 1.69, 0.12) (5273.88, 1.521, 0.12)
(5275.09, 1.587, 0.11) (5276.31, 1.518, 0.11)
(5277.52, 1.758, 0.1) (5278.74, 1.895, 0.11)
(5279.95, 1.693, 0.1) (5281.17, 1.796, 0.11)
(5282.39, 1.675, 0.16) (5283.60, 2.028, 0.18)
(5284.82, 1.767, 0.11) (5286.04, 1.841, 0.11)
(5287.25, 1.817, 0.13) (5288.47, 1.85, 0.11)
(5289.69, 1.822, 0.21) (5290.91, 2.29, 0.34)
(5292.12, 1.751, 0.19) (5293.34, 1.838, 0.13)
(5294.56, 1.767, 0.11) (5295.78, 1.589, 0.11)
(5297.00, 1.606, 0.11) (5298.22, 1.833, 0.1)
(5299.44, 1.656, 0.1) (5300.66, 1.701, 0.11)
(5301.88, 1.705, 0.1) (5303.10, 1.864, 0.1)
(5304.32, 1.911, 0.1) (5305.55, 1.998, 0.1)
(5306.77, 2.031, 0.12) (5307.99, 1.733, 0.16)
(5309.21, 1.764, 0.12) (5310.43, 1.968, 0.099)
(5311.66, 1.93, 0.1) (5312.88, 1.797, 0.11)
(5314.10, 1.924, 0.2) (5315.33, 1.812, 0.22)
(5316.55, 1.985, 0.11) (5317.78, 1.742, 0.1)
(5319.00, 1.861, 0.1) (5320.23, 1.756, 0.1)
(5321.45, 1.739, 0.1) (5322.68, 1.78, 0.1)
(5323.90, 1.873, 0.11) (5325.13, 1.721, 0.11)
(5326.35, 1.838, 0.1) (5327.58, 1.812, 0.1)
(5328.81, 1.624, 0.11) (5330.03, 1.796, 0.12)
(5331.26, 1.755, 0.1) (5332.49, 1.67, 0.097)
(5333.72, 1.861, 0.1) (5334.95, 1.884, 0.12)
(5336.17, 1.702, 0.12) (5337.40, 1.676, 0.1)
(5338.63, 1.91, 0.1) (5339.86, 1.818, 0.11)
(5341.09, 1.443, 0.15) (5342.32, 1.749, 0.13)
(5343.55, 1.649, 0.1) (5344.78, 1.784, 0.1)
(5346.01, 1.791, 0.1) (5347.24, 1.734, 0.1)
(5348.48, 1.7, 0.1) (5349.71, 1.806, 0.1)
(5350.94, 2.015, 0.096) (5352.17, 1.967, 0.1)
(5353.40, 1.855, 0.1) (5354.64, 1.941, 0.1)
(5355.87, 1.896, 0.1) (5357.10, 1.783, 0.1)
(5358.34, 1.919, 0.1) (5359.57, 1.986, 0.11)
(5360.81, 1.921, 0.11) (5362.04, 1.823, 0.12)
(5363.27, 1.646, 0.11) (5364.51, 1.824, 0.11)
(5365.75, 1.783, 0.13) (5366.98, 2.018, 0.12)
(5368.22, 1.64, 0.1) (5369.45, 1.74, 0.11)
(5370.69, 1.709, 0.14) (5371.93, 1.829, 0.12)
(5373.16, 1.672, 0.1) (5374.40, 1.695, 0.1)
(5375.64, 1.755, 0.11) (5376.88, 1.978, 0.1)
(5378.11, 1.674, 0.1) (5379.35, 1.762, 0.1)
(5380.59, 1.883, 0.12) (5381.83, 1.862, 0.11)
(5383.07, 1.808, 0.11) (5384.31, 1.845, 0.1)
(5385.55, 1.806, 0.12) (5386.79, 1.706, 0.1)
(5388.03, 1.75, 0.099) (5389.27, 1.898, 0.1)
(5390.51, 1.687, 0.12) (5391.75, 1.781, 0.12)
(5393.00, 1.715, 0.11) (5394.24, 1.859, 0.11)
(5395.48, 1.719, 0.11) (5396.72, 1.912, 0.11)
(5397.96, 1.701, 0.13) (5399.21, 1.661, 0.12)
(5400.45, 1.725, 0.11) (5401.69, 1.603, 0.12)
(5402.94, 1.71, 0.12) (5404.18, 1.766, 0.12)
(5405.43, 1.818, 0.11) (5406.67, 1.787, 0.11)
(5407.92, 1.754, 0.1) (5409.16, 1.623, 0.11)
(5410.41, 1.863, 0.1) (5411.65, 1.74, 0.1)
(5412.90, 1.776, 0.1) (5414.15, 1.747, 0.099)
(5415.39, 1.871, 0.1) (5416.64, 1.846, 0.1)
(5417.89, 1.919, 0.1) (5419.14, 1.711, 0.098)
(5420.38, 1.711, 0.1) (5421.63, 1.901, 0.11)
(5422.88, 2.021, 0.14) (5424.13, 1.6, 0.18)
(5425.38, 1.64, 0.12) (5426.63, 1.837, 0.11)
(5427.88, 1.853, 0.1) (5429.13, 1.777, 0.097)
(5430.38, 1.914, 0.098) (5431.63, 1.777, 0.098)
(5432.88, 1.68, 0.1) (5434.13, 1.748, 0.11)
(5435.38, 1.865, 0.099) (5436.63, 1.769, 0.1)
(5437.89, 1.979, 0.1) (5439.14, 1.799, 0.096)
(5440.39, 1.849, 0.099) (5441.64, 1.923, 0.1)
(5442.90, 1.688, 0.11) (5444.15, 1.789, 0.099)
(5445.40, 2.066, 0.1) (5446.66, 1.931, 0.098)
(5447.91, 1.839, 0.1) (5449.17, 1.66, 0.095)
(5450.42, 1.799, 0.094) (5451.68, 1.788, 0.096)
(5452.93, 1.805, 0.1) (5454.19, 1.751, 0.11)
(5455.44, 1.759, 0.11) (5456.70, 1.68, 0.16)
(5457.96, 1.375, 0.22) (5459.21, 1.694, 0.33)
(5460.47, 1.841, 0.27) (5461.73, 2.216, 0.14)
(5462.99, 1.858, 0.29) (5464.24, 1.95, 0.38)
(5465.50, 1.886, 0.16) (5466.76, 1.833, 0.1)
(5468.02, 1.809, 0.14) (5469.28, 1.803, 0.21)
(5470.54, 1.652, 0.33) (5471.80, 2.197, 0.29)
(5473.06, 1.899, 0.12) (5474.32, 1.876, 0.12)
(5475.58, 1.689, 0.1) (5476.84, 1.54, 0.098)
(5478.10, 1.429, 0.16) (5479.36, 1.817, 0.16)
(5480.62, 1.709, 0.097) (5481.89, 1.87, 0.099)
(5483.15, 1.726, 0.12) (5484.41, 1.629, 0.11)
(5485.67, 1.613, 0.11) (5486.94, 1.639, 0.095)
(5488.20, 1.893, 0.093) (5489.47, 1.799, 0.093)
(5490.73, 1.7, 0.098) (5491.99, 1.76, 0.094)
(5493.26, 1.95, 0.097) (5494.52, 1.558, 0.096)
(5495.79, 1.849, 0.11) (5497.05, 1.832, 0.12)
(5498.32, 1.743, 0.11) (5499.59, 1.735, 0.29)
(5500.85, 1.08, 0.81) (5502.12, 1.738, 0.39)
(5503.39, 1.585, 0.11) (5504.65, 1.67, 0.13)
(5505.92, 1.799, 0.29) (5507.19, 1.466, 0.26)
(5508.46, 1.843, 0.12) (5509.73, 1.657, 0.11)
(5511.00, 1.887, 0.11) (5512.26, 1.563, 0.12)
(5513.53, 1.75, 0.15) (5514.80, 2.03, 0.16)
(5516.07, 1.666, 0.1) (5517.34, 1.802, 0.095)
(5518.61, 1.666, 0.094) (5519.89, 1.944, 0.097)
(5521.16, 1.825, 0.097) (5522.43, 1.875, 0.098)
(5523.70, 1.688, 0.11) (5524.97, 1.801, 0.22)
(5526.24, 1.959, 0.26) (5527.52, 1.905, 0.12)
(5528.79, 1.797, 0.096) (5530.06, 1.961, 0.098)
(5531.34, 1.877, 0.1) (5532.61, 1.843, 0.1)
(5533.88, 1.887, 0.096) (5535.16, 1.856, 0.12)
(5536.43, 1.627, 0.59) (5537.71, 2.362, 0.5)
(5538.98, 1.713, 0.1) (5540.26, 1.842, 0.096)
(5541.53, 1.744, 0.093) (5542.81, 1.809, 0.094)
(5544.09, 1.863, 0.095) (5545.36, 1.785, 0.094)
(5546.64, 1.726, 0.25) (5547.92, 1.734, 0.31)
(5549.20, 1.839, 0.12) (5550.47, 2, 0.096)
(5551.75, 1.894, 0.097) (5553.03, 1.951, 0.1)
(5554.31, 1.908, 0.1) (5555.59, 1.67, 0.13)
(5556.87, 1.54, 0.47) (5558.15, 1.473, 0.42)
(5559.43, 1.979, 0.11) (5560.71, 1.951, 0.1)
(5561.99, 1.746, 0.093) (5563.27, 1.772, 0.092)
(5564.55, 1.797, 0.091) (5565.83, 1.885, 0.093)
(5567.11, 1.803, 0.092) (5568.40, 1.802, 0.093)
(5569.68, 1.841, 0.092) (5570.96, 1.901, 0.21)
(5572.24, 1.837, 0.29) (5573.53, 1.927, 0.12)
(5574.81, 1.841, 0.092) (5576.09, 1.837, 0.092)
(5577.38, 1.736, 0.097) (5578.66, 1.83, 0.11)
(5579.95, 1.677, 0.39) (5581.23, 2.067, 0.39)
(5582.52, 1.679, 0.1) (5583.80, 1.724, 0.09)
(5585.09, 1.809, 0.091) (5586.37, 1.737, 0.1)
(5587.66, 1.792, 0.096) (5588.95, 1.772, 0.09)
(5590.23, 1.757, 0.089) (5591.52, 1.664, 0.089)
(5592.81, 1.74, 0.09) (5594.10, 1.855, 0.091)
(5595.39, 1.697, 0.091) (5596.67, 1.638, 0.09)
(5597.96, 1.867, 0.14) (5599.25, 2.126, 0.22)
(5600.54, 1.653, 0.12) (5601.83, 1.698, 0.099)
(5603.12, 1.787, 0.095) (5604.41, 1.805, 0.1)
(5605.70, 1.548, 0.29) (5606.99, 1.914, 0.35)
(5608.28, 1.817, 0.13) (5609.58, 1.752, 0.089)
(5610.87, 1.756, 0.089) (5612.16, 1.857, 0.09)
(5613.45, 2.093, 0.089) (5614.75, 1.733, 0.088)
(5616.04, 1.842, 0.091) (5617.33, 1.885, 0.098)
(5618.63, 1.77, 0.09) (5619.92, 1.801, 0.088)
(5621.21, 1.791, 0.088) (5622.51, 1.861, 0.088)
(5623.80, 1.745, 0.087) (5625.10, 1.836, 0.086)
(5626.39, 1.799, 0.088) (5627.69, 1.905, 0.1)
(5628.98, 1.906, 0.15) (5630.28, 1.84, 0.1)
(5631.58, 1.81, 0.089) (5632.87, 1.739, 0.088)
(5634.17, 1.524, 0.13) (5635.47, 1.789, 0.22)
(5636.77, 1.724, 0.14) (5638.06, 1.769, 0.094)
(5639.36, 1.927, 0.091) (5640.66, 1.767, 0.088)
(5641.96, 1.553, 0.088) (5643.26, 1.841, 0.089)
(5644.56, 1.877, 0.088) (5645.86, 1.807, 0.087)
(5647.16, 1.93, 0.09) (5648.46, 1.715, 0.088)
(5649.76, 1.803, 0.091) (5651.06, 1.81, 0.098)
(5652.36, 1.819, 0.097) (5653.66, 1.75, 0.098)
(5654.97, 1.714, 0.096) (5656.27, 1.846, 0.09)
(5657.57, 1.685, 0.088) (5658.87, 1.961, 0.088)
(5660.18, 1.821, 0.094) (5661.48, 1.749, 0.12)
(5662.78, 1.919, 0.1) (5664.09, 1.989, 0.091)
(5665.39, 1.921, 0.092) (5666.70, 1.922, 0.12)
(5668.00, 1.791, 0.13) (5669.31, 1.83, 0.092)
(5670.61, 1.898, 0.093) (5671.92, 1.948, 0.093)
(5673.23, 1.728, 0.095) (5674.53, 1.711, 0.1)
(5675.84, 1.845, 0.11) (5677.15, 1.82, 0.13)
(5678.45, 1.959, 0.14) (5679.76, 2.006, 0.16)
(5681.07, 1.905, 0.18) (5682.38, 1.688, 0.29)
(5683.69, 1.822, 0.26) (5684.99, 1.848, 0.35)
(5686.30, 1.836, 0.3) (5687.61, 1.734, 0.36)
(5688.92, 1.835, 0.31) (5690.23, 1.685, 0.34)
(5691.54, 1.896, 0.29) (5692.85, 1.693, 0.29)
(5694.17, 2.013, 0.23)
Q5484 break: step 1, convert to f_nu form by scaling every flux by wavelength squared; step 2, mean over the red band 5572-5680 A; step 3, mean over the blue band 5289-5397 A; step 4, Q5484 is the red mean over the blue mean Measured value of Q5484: 1.1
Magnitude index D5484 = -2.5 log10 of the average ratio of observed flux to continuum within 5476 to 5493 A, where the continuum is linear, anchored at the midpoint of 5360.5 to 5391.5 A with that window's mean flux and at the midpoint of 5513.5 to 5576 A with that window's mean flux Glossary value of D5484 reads 0.07 mag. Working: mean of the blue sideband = 1.79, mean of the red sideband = 1.83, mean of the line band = 1.71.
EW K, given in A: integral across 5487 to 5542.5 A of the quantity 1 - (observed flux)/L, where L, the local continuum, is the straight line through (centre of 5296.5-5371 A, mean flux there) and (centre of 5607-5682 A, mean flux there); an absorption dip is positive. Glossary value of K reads 1.2 A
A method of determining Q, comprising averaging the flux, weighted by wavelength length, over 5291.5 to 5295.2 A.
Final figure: 1.79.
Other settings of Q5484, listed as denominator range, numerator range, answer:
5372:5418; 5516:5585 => 1.09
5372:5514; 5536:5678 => 1.09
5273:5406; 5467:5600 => 1.07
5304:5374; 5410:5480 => 1.04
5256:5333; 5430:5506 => 1.07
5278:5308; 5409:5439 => 1.04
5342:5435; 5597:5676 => 1.11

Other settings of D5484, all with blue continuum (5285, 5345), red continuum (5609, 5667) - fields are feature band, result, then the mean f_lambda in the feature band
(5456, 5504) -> 0.036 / 1.75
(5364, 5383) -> 0.009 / 1.79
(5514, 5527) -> -0.009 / 1.82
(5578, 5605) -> 0.019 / 1.78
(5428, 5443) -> -0.008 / 1.82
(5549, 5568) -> -0.001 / 1.81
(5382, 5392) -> 0.009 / 1.79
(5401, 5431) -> 0.013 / 1.78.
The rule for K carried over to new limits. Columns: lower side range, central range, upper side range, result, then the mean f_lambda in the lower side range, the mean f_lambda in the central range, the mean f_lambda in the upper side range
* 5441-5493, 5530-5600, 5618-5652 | -1.0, 1.79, 1.82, 1.79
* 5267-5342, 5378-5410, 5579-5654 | 0.3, 1.78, 1.76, 1.79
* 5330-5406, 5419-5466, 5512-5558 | -0.2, 1.79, 1.81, 1.82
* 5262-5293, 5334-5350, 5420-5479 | 0.1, 1.73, 1.74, 1.8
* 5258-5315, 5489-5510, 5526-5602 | 1.3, 1.76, 1.69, 1.82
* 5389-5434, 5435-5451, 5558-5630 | -0.6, 1.77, 1.84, 1.81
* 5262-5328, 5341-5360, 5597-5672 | -0.5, 1.77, 1.82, 1.81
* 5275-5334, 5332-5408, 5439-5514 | 0.0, 1.8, 1.79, 1.76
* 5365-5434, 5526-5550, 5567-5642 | -0.8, 1.78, 1.85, 1.8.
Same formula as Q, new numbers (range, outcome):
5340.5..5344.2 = 1.62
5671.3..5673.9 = 1.84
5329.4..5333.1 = 1.74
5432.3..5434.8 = 1.72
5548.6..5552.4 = 1.91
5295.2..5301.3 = 1.68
